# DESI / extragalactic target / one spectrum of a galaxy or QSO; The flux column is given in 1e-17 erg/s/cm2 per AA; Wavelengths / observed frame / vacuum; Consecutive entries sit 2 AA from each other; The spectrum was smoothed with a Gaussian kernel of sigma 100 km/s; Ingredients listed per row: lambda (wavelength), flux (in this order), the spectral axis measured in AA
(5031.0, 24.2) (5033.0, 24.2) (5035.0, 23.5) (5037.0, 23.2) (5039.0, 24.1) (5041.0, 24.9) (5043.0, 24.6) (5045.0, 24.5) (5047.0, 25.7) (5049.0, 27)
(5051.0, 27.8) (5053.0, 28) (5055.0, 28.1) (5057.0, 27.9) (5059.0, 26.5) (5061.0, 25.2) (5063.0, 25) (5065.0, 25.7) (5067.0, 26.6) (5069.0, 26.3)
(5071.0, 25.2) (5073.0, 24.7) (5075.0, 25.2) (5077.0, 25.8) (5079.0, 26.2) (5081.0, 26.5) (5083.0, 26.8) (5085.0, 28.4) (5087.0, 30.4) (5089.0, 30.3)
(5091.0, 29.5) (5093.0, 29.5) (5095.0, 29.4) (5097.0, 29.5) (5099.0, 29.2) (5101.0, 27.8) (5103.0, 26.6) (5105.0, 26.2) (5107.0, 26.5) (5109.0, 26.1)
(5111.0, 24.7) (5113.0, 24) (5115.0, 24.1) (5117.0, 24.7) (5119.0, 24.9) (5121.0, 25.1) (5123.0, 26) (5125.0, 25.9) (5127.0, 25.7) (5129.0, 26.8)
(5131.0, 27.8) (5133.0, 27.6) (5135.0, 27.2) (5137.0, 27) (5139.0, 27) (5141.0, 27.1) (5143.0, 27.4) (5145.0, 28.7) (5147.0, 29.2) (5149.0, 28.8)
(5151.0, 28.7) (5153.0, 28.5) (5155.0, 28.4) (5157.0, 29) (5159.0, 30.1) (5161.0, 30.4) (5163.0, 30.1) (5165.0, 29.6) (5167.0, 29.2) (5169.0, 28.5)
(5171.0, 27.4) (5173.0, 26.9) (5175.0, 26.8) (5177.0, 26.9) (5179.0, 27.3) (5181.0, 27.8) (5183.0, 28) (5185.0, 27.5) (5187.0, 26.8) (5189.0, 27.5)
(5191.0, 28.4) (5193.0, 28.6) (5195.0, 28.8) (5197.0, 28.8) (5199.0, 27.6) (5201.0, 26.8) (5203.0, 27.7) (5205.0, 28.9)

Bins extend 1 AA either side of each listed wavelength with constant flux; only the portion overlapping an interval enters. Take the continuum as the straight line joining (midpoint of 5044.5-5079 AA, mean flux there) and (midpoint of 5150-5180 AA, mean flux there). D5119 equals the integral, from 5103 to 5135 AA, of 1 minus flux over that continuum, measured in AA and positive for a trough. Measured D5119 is 2.0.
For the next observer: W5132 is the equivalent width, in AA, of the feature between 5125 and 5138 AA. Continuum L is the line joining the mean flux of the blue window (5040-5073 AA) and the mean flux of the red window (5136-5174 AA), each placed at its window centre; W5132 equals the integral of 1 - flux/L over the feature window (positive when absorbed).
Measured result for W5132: 0.5 AA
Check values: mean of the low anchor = 26.1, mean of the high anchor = 28.5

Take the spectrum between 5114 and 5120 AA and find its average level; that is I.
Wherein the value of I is 24.6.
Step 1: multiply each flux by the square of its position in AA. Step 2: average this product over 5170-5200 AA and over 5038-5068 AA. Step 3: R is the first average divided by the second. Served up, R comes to 1.12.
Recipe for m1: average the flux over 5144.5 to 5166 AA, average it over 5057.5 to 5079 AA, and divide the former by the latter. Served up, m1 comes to 1.1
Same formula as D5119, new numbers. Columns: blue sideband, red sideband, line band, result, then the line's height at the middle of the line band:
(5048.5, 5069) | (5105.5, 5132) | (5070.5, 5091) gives -0.6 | 26.3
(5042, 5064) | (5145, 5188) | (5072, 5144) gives 1.2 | 27.4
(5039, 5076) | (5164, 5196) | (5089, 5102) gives -1.3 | 26.6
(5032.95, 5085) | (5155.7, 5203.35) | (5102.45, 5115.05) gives 0.6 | 26.8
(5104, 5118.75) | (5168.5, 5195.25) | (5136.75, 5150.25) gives -0.9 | 26.3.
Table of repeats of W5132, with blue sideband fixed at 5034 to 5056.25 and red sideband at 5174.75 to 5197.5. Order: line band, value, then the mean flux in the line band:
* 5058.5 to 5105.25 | -1.84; 27.2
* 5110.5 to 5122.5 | 0.93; 24.6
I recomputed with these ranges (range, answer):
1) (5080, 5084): 26.6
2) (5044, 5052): 26.2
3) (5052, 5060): 27.6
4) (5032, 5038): 23.6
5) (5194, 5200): 28.4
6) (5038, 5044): 24.5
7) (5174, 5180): 27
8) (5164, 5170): 29.1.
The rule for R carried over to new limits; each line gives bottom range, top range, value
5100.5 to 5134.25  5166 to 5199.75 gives 1.10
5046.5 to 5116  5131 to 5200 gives 1.08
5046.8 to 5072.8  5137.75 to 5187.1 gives 1.11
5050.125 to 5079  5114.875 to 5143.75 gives 1.03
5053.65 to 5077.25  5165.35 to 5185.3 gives 1.11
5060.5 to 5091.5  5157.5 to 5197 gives 1.10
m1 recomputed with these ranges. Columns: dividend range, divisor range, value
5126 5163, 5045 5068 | 1.06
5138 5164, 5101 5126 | 1.13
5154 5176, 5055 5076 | 1.11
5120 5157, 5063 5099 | 1.00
